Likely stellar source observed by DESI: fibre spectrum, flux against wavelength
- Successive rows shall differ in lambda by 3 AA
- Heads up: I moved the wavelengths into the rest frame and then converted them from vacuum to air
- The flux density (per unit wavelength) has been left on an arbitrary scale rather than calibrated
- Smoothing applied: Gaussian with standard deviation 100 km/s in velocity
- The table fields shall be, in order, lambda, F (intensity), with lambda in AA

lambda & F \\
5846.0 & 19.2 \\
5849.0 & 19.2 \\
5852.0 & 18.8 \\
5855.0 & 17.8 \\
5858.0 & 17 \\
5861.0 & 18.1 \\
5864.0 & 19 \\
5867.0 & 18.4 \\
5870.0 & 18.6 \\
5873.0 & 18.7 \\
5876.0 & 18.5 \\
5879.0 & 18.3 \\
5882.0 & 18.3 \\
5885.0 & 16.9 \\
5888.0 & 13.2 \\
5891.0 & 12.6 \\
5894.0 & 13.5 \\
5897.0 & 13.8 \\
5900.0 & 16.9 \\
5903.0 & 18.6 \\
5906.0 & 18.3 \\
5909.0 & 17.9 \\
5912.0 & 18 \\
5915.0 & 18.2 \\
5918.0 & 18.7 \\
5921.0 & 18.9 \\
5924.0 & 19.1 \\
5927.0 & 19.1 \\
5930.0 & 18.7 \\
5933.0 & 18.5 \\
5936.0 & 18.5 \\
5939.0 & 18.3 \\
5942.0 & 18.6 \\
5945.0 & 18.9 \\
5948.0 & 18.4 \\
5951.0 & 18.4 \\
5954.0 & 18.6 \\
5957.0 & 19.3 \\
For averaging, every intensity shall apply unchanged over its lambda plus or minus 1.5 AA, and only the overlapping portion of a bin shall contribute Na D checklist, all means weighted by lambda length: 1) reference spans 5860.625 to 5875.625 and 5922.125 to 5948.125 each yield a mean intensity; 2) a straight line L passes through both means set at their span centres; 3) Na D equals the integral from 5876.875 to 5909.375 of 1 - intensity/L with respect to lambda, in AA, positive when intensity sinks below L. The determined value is 4.2 AA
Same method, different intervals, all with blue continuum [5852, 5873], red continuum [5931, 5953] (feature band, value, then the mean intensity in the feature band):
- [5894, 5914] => 1.5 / 17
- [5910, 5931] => -0.2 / 18.7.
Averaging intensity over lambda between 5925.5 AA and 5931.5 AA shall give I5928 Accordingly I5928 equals 18.9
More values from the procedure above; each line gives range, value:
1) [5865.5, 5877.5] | 18.6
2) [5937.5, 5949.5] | 18.6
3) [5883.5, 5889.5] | 15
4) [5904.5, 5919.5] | 18.2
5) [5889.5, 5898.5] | 13.3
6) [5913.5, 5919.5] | 18.4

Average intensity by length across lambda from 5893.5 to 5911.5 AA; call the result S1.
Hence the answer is 16.8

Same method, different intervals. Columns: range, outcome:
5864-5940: 17.6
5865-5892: 17.2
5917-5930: 18.9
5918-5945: 18.7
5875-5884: 18.3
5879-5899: 15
